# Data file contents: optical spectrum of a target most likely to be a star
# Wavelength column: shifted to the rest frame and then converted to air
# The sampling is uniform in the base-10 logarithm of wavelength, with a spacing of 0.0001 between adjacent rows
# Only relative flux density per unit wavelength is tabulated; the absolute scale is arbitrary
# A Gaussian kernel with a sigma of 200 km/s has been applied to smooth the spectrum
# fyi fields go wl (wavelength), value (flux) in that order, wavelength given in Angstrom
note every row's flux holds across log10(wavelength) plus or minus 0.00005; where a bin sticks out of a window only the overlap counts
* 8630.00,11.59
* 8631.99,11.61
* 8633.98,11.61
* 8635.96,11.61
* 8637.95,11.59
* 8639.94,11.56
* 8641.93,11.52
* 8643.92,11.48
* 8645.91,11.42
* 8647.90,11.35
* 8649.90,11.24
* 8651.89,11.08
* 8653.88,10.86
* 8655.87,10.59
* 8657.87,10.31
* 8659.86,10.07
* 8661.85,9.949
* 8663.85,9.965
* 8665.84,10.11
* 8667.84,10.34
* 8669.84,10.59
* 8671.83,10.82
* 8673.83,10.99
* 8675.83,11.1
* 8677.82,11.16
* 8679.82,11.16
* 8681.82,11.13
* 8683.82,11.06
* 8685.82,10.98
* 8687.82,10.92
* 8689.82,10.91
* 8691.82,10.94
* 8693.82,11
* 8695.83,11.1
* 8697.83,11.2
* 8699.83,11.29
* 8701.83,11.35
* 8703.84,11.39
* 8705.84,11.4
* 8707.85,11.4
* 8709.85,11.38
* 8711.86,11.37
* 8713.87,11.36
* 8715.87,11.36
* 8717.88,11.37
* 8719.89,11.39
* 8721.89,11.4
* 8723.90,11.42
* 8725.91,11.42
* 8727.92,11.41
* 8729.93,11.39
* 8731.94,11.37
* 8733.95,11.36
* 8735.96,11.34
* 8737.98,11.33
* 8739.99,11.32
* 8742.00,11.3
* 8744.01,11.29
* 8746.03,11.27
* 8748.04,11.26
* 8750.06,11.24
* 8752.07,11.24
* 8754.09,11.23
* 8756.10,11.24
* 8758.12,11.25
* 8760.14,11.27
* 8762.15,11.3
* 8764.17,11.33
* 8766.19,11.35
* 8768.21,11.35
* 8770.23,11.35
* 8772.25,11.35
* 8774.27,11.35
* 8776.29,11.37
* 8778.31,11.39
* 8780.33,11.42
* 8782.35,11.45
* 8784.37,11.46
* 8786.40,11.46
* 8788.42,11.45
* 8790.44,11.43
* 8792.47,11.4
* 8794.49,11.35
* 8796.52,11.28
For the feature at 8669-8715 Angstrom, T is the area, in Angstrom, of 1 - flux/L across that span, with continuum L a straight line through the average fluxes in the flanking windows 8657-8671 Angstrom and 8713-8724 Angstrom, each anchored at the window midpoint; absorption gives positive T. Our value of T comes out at -1.4 Angstrom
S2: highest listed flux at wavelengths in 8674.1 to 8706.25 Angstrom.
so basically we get 11.4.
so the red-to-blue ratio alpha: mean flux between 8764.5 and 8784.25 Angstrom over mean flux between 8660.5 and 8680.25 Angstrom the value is 1.1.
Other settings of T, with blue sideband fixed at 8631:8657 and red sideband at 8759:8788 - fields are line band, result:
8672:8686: 0.3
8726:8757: 0.2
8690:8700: 0.2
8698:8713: 0.0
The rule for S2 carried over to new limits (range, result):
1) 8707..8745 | 11.42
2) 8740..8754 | 11.3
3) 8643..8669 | 11.48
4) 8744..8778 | 11.37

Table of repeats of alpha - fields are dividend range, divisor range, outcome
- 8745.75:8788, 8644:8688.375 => 1.05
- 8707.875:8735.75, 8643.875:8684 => 1.06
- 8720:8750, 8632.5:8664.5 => 1.03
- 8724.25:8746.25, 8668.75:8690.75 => 1.03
